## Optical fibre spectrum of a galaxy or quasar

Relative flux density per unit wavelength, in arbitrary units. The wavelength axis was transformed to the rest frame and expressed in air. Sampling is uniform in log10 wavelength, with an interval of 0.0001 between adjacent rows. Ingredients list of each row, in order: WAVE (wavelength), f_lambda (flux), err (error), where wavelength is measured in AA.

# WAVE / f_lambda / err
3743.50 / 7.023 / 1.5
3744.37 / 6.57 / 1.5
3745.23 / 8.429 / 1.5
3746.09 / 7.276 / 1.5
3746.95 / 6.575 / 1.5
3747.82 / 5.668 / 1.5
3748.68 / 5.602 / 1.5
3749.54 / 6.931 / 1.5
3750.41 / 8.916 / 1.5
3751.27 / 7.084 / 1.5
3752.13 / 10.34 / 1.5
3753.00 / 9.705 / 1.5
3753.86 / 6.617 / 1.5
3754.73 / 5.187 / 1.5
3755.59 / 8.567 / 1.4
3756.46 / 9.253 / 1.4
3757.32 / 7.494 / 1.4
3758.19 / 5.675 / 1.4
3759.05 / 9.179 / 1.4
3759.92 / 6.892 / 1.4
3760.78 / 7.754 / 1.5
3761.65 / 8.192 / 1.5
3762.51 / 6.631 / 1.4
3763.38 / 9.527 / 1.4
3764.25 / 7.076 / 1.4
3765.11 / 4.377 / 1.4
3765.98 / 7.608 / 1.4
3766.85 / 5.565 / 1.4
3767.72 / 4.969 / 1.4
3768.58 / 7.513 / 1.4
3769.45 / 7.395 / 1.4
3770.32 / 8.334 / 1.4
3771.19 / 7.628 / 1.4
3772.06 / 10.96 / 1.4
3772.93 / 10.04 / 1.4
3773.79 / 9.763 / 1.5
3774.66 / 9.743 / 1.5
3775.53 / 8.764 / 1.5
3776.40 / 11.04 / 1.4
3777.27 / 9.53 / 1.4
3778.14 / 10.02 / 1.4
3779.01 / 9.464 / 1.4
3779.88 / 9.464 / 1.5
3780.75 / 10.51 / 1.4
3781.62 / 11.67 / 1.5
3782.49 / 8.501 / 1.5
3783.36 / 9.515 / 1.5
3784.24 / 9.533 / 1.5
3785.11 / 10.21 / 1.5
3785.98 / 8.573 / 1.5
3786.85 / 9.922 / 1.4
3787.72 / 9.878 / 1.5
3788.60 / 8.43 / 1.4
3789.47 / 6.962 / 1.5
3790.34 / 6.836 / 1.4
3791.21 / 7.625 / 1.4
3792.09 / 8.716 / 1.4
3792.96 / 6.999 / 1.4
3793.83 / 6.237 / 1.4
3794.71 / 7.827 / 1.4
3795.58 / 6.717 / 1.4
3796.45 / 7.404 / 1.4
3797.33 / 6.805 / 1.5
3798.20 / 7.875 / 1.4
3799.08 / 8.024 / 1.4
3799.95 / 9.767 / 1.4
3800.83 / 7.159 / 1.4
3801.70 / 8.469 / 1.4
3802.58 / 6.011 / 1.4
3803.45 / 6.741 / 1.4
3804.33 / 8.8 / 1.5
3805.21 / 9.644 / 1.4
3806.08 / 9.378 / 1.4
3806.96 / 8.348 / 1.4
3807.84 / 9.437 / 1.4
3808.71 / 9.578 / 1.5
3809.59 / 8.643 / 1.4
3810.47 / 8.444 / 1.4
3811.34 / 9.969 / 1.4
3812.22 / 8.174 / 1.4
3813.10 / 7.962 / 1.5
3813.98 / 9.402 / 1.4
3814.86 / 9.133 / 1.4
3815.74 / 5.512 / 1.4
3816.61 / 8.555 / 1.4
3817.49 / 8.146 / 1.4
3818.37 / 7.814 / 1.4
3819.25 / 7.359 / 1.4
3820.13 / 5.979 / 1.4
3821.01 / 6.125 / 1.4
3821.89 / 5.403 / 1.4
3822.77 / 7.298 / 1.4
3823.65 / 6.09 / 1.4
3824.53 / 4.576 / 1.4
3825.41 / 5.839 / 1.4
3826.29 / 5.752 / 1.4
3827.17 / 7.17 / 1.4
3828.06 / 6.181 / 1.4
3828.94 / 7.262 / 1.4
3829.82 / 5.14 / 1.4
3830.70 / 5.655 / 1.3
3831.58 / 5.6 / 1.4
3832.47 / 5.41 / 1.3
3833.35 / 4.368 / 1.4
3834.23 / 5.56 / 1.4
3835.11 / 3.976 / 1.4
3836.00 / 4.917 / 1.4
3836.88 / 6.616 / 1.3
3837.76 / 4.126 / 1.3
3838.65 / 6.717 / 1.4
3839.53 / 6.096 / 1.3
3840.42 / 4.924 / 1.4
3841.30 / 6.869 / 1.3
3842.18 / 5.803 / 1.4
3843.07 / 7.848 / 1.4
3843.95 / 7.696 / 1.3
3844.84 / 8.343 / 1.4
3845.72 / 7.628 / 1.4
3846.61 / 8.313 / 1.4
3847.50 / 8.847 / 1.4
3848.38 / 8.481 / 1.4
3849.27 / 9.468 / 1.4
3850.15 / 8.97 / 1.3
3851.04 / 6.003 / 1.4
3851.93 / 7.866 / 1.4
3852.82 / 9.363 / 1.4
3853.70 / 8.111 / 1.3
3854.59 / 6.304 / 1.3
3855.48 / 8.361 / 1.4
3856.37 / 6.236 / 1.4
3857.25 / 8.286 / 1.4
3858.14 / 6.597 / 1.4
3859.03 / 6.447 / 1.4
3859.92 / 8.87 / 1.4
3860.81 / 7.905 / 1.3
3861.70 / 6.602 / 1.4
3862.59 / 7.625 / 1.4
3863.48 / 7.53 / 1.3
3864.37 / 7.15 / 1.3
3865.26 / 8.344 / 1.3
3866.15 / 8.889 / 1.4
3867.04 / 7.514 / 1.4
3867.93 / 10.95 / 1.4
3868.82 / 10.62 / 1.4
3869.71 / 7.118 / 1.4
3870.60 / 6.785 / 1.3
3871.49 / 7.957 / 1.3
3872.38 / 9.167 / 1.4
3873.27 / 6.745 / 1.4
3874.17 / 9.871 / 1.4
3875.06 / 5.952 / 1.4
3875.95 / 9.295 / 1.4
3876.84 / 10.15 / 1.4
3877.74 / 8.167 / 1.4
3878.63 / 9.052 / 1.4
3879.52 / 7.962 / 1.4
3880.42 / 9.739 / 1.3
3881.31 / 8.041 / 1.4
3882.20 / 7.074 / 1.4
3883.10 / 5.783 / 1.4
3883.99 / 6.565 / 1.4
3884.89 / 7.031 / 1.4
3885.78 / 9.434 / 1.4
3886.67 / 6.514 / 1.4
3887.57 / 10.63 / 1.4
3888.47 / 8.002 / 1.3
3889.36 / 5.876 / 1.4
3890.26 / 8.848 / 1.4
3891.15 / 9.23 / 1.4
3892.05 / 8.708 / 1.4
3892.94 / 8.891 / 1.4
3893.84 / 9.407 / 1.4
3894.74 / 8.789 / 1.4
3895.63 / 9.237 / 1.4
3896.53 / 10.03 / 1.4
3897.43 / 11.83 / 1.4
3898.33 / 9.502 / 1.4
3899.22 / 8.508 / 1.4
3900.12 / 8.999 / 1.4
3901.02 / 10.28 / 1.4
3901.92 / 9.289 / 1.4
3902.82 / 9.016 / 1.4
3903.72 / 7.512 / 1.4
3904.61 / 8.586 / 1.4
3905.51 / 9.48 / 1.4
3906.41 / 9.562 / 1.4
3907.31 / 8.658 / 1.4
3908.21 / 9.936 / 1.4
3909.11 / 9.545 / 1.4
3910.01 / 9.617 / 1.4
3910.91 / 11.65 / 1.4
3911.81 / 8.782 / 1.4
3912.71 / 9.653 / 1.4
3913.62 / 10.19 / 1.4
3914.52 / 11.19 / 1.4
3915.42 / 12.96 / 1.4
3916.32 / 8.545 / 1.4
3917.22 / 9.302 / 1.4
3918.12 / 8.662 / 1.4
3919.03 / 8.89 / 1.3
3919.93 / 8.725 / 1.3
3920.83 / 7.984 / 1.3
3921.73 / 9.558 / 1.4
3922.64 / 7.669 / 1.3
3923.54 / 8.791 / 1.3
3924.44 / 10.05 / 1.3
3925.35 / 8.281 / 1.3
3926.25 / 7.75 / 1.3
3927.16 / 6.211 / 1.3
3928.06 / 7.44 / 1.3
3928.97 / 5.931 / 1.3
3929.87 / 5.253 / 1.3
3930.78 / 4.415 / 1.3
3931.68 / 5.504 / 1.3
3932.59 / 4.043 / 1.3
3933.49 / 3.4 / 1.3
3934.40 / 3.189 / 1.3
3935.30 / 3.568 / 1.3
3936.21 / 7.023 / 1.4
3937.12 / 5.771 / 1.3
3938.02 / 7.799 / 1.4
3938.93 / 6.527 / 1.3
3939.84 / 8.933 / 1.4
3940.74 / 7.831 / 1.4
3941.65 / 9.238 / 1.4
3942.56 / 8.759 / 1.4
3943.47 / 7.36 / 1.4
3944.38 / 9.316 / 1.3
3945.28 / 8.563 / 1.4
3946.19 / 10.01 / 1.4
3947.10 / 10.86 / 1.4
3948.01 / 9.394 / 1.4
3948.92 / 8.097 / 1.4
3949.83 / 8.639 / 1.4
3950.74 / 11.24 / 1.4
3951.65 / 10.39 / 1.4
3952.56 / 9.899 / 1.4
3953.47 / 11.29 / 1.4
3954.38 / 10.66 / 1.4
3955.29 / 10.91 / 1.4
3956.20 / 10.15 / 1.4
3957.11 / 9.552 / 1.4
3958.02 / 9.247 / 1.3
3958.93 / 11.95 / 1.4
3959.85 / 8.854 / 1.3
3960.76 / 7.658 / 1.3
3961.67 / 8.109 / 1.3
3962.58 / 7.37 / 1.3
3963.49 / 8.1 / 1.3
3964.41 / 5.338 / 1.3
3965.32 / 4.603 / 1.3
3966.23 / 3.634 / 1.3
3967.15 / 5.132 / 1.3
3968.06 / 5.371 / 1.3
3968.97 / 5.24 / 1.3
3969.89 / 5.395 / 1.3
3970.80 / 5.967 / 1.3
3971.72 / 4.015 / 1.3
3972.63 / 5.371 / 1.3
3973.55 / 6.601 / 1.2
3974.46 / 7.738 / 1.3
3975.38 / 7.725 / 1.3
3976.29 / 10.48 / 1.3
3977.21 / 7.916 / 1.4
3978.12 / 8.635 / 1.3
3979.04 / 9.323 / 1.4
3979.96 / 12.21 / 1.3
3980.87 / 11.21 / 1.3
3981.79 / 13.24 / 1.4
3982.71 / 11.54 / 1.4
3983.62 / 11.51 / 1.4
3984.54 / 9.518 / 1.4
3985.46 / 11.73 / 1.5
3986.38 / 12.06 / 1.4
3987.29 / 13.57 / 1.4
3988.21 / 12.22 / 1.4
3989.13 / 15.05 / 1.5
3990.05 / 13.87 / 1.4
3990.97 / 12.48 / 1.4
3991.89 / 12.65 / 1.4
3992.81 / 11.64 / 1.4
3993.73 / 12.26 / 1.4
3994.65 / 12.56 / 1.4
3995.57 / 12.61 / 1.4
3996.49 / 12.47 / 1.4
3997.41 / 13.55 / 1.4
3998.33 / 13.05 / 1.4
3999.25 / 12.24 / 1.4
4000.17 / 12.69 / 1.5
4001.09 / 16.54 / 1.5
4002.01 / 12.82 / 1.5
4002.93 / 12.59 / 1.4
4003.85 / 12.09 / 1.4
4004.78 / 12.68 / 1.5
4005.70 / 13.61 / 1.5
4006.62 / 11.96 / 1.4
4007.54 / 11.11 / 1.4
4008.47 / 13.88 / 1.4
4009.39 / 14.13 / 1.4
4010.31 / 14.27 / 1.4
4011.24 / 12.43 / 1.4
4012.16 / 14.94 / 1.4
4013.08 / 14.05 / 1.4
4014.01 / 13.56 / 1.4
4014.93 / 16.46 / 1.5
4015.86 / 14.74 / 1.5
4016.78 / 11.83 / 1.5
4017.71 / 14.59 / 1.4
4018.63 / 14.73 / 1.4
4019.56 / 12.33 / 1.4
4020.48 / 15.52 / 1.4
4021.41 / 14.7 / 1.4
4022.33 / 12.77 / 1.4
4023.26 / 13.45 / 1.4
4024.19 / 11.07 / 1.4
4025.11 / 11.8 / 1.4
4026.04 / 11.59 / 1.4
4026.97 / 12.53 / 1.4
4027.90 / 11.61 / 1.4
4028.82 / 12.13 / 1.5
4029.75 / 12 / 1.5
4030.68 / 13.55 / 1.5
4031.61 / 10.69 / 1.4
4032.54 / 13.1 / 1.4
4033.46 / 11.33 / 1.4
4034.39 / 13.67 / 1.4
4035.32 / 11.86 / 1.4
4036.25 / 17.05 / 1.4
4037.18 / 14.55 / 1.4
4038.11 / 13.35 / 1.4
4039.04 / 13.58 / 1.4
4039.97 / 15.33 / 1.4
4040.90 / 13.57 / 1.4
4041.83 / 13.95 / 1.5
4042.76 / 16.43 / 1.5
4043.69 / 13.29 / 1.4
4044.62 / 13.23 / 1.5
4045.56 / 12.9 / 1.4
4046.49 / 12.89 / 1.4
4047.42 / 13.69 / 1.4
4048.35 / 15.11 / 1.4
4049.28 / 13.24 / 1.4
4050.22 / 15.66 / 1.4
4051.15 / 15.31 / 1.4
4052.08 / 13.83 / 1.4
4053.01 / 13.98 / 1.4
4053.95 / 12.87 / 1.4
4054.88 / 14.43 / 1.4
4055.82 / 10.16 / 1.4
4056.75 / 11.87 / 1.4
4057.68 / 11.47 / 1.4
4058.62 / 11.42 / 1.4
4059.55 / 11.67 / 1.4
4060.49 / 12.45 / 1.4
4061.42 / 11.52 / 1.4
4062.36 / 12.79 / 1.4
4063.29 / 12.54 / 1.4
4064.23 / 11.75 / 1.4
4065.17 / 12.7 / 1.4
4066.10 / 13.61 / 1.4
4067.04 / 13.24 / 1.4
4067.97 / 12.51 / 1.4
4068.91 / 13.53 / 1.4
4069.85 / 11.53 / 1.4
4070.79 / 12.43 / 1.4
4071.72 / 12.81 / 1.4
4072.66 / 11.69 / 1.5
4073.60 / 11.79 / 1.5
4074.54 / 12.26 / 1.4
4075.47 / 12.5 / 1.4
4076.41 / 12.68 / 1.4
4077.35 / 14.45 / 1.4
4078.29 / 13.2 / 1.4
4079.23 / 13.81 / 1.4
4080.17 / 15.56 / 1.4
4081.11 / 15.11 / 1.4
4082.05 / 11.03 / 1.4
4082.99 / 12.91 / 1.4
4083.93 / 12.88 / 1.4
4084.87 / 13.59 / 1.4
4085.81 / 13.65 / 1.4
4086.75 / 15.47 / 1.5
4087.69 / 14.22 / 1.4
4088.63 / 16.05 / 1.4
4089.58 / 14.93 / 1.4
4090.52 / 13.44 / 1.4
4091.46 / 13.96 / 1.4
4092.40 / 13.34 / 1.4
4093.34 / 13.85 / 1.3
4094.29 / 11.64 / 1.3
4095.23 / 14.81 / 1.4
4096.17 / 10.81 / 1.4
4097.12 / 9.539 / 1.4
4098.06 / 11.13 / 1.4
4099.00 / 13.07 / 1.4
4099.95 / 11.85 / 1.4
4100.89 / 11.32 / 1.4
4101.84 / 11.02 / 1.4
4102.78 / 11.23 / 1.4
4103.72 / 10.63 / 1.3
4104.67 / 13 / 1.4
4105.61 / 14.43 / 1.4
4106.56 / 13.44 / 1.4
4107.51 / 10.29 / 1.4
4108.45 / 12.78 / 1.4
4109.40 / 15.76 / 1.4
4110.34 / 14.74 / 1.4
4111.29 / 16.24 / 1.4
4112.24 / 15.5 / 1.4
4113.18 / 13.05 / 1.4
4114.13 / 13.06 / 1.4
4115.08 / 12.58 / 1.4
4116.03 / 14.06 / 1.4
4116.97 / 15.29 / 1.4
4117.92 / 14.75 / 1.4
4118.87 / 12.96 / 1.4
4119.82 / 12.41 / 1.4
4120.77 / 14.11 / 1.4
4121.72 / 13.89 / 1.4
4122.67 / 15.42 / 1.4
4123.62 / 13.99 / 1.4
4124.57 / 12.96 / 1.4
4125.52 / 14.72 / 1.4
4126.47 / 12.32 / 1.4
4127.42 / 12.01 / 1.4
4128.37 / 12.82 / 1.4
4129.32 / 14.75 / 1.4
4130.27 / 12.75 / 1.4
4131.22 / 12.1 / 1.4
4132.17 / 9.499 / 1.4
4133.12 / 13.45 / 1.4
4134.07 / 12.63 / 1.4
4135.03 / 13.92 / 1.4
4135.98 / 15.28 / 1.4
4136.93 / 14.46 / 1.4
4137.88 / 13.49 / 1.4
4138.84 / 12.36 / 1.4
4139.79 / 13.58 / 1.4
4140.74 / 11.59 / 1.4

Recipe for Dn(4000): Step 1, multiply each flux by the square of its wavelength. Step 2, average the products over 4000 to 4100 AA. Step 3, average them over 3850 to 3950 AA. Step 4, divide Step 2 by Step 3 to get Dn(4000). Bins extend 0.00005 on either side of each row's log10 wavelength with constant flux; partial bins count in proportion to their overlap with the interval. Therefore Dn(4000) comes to 1.73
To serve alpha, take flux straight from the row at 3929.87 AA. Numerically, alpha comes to 5.253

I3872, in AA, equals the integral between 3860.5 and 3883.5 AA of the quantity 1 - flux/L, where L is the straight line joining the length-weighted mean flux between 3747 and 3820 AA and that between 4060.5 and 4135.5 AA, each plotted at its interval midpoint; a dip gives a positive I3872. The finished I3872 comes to 3.4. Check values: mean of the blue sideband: 8.2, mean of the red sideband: 13.1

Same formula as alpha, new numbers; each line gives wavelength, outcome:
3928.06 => 7.44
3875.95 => 9.295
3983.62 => 11.51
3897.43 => 11.83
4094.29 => 11.64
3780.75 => 10.51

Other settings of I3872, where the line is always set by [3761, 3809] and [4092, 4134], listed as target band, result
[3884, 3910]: 2.7 AA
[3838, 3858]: 3.8 AA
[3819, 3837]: 6.4 AA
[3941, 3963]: 2.6 AA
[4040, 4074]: -2.2 AA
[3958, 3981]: 7.7 AA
